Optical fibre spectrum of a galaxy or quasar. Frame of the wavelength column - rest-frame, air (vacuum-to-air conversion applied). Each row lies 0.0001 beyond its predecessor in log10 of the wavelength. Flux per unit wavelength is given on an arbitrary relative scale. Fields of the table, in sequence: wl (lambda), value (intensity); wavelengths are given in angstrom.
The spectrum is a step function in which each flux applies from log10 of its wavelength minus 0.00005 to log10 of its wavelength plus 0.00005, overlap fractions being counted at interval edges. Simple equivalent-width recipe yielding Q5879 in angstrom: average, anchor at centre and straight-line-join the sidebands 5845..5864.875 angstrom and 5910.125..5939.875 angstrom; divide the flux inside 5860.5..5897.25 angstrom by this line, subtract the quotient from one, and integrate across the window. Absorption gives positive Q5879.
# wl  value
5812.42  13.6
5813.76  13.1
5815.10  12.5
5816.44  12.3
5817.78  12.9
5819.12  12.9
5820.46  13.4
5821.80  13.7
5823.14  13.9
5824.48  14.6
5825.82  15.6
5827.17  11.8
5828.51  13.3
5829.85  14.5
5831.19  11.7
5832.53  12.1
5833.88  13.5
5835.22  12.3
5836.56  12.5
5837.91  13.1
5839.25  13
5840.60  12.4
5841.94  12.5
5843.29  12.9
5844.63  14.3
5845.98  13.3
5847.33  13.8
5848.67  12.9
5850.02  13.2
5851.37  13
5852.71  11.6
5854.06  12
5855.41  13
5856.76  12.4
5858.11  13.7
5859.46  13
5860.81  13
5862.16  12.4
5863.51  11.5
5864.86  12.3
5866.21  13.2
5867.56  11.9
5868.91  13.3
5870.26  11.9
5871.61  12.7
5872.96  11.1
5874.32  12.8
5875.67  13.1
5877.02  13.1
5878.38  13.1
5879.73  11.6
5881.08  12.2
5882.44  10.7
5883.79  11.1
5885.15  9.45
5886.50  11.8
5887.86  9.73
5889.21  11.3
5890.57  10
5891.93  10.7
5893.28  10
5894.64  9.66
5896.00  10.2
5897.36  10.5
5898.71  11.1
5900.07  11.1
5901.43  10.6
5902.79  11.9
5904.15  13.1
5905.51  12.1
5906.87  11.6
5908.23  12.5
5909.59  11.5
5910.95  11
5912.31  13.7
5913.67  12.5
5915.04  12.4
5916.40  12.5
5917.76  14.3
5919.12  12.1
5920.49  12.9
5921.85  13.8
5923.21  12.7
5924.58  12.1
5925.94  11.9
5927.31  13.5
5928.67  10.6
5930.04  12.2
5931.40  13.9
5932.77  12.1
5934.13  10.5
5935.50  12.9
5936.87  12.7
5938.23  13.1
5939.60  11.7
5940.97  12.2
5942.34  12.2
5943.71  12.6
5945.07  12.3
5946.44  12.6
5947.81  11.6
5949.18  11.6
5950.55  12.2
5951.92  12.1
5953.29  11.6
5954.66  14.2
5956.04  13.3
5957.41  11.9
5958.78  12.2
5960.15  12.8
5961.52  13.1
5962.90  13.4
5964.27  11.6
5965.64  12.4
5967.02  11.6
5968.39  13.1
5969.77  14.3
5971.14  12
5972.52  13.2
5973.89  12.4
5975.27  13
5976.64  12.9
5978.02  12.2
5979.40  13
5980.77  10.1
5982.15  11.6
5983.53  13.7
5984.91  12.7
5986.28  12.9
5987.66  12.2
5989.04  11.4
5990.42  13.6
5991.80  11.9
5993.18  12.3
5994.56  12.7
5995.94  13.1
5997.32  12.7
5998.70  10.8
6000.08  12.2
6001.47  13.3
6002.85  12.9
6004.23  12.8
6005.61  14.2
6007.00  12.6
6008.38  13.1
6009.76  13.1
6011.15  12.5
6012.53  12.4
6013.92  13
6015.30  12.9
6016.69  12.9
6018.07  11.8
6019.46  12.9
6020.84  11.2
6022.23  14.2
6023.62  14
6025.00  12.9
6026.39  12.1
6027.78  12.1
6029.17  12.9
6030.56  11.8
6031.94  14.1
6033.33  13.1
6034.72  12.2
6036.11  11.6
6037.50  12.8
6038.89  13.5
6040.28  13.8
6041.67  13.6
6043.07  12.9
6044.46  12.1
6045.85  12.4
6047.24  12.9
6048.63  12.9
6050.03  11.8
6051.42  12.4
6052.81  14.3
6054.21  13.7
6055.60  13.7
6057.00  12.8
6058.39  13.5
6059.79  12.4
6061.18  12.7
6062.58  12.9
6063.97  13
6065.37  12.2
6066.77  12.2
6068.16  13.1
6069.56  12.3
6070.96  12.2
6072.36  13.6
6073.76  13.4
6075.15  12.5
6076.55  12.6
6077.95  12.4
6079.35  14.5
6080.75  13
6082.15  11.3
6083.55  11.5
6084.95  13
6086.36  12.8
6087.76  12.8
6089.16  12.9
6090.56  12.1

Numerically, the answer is 3.2 angstrom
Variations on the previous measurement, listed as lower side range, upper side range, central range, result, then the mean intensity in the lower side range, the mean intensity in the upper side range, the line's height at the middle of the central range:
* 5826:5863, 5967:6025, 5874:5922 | 4.21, 12.9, 12.7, 12.8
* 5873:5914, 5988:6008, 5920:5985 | -1.96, 11.4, 12.6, 12.1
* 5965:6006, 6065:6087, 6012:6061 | -0.87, 12.6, 12.7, 12.6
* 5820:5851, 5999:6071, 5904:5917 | 0.81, 13.2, 12.8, 13.1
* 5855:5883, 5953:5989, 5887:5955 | 3.16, 12.5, 12.6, 12.5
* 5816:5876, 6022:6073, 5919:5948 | 1.11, 12.9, 12.9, 12.9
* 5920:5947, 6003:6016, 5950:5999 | 0.72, 12.4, 13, 12.7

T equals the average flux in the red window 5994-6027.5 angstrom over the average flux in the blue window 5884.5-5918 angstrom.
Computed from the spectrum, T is 1.1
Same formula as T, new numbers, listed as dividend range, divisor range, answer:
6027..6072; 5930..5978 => 1.02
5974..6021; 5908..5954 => 1.02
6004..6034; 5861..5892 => 1.09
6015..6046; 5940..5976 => 1.02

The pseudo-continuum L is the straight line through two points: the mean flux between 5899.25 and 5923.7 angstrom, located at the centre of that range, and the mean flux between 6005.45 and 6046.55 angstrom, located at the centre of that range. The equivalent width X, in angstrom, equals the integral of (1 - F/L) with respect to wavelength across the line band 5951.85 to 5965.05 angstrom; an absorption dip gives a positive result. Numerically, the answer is -0.12 angstrom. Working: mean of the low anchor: 12.3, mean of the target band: 12.6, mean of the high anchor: 12.8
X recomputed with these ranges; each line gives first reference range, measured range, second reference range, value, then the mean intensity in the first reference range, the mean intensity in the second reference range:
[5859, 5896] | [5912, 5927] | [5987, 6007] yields -1.0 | 11.7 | 12.6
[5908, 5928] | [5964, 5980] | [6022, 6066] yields 0.1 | 12.6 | 12.9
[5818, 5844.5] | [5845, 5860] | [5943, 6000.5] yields 0.1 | 13.2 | 12.5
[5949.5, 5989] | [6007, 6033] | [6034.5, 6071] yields -0.1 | 12.5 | 12.8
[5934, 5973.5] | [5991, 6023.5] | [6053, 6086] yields -0.2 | 12.5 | 12.8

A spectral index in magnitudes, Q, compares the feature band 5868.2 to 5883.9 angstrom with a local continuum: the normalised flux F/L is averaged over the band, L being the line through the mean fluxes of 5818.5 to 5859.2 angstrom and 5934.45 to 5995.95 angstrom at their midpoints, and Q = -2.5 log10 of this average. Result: 0.06 mag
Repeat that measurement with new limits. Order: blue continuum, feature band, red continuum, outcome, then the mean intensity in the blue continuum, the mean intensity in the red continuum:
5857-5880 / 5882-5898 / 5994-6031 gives 0.206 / 12.6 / 12.7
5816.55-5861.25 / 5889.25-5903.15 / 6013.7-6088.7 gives 0.224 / 13.1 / 12.8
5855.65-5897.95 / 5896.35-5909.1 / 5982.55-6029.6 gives 0.033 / 11.7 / 12.7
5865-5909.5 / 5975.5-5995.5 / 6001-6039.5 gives 0.008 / 11.5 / 12.8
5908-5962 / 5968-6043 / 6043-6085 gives -0.007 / 12.4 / 12.8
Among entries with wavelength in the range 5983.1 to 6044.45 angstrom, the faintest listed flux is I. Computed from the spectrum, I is 10.8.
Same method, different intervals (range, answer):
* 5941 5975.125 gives 11.6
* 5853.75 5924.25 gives 9.45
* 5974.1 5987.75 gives 10.1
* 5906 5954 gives 10.5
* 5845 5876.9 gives 11.1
